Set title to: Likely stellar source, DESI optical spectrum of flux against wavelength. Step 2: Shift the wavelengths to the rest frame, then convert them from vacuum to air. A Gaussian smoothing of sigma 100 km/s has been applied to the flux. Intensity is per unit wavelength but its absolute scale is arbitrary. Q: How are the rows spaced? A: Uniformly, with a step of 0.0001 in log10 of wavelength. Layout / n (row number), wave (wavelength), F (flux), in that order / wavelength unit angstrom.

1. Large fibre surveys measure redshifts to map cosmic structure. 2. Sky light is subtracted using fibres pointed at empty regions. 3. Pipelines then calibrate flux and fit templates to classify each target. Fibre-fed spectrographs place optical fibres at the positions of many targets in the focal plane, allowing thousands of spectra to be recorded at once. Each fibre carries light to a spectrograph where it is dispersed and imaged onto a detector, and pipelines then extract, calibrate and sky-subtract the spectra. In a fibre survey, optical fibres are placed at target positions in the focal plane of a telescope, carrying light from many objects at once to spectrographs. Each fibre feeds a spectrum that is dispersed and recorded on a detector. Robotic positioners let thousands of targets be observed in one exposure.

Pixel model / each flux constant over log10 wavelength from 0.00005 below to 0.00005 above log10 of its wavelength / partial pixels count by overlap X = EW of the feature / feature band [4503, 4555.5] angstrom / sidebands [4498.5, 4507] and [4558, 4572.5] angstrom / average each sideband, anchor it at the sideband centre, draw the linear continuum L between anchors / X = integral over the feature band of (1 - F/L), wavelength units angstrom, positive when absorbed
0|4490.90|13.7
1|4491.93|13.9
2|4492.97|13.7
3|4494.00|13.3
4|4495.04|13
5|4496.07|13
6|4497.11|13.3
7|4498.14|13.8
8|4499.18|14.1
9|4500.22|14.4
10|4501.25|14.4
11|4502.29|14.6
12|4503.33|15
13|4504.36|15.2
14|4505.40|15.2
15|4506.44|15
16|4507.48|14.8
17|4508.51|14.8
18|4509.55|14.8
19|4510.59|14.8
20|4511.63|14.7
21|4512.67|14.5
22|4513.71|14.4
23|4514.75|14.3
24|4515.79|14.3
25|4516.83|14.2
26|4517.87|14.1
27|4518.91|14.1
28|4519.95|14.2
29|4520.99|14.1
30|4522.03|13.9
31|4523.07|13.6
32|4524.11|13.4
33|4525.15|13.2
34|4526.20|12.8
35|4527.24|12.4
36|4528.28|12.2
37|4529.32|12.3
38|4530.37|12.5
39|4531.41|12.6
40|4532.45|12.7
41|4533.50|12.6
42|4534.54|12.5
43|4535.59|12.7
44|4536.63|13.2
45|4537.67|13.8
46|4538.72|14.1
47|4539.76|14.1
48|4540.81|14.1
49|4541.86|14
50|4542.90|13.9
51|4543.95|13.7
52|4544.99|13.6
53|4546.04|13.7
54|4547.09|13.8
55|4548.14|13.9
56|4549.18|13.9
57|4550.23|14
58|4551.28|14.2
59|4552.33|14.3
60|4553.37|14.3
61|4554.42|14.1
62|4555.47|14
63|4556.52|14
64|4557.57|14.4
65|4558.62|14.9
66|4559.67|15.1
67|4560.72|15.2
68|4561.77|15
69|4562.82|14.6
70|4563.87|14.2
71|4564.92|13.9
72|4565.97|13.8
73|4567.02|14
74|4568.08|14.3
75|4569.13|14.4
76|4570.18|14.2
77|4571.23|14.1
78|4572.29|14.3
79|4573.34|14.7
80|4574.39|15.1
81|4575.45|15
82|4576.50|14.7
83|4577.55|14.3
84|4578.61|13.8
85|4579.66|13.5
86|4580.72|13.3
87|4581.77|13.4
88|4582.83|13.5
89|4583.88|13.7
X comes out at 2.7 angstrom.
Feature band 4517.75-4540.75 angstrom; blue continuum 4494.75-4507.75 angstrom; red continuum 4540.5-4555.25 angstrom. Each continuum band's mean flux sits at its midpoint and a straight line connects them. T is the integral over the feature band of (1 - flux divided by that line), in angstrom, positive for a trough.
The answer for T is 1.4 angstrom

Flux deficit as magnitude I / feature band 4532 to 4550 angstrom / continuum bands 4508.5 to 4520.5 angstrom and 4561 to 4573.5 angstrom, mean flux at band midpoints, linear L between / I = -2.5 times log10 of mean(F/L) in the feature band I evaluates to 0.06 mag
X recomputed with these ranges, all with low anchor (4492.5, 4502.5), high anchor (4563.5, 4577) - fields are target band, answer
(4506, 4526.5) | -0.5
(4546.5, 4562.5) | -0.1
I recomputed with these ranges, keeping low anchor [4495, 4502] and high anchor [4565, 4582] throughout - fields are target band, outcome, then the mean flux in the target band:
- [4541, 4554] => 0.008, 13.9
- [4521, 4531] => 0.077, 13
